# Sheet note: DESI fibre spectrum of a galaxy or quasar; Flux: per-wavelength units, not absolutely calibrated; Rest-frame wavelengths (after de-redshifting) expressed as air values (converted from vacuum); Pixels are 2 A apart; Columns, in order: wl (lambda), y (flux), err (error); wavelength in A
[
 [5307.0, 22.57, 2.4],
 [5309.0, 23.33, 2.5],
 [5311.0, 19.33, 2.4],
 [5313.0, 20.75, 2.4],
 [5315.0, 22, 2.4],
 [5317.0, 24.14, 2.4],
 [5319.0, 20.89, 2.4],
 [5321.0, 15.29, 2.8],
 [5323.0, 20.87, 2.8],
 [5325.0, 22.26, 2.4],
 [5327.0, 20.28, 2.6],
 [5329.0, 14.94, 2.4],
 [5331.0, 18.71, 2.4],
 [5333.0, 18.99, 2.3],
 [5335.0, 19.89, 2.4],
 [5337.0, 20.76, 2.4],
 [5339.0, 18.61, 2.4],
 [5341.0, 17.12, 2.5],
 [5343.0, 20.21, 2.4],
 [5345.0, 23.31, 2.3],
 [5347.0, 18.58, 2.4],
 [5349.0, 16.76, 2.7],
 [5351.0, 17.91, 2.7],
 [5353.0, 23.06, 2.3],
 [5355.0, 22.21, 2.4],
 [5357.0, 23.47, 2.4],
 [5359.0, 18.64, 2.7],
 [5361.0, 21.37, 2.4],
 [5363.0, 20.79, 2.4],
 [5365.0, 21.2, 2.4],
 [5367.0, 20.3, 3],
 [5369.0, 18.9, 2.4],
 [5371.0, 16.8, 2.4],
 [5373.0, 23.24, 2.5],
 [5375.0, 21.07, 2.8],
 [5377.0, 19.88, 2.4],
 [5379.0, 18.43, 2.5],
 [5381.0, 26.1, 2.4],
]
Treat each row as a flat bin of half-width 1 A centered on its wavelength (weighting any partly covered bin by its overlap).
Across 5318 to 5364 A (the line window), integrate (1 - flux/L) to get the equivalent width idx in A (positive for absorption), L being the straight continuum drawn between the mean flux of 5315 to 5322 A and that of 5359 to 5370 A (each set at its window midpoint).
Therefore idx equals 1.3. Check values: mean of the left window 20.4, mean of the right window 20.3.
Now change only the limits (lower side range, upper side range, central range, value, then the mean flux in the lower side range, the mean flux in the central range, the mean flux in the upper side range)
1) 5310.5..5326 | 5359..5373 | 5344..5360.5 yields -0.2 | 20.7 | 20.5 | 20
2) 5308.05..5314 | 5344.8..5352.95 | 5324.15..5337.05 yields 0.5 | 21.1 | 19.3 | 19.2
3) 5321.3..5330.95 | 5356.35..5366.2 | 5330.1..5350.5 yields 0.7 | 19.2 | 19.3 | 21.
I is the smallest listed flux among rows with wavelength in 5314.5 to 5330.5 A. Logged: 14.94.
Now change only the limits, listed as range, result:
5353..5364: 18.64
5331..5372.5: 16.76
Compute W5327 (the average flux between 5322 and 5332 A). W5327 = 19.4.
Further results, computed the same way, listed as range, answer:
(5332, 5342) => 19.1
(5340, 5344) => 18.7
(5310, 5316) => 20.7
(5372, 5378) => 21.4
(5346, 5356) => 19.7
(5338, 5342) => 17.9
